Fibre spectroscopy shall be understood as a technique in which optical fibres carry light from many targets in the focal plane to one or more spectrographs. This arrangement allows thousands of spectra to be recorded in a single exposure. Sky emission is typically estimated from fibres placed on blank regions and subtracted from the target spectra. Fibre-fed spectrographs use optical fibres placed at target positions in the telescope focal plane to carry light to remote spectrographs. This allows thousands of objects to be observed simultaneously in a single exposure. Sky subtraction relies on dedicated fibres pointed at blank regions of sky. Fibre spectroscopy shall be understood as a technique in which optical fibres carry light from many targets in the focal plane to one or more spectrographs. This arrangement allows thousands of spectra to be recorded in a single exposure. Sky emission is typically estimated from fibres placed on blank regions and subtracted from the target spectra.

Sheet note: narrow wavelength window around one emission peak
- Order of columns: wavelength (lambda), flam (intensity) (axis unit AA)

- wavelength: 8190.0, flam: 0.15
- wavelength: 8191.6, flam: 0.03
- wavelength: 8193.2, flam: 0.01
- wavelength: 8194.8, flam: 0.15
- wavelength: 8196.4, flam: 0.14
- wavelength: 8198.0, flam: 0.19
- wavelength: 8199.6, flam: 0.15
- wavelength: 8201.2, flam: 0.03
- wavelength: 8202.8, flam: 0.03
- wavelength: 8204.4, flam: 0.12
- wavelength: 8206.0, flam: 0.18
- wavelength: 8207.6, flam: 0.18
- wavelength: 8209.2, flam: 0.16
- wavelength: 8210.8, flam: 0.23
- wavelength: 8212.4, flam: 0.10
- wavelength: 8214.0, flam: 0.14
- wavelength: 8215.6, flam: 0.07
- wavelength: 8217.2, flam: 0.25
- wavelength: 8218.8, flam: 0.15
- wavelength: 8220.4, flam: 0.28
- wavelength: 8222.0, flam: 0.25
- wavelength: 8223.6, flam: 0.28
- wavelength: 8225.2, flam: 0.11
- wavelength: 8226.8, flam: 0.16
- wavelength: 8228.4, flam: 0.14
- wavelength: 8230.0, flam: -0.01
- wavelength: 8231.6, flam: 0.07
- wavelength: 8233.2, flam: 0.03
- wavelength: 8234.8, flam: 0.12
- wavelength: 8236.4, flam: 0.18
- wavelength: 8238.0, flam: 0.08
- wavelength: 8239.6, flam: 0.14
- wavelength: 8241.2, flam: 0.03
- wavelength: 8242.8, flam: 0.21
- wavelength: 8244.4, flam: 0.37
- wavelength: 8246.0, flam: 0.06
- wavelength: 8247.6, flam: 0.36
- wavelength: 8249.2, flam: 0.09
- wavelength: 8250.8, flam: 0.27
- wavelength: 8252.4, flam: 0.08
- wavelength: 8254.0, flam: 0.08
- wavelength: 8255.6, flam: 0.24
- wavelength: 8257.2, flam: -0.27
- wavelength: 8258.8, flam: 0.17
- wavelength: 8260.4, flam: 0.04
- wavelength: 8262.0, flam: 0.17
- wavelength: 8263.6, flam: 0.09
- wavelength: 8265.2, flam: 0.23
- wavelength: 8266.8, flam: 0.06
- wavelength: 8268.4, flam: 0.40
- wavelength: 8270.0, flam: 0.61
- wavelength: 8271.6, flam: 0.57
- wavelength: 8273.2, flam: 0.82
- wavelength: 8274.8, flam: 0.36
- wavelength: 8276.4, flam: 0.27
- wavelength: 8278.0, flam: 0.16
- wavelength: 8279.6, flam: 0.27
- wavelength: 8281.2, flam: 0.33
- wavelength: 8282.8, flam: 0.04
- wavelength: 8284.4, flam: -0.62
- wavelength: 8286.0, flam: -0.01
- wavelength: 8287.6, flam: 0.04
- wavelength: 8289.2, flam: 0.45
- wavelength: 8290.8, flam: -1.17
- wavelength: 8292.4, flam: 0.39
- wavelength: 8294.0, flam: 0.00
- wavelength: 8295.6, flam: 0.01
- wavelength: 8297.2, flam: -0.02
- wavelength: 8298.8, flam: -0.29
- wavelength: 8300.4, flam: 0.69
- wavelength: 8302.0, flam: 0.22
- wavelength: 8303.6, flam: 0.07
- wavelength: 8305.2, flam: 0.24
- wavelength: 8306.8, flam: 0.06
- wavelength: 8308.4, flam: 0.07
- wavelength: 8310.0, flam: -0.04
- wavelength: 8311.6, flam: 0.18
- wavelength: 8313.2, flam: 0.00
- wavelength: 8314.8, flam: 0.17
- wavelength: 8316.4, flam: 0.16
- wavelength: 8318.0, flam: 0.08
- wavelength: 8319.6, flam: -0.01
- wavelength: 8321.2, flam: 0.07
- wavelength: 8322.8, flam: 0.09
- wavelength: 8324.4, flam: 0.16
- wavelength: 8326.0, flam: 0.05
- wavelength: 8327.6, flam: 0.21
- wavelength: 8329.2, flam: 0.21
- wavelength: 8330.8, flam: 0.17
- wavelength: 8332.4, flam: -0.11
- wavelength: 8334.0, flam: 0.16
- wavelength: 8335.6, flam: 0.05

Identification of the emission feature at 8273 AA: H-gamma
